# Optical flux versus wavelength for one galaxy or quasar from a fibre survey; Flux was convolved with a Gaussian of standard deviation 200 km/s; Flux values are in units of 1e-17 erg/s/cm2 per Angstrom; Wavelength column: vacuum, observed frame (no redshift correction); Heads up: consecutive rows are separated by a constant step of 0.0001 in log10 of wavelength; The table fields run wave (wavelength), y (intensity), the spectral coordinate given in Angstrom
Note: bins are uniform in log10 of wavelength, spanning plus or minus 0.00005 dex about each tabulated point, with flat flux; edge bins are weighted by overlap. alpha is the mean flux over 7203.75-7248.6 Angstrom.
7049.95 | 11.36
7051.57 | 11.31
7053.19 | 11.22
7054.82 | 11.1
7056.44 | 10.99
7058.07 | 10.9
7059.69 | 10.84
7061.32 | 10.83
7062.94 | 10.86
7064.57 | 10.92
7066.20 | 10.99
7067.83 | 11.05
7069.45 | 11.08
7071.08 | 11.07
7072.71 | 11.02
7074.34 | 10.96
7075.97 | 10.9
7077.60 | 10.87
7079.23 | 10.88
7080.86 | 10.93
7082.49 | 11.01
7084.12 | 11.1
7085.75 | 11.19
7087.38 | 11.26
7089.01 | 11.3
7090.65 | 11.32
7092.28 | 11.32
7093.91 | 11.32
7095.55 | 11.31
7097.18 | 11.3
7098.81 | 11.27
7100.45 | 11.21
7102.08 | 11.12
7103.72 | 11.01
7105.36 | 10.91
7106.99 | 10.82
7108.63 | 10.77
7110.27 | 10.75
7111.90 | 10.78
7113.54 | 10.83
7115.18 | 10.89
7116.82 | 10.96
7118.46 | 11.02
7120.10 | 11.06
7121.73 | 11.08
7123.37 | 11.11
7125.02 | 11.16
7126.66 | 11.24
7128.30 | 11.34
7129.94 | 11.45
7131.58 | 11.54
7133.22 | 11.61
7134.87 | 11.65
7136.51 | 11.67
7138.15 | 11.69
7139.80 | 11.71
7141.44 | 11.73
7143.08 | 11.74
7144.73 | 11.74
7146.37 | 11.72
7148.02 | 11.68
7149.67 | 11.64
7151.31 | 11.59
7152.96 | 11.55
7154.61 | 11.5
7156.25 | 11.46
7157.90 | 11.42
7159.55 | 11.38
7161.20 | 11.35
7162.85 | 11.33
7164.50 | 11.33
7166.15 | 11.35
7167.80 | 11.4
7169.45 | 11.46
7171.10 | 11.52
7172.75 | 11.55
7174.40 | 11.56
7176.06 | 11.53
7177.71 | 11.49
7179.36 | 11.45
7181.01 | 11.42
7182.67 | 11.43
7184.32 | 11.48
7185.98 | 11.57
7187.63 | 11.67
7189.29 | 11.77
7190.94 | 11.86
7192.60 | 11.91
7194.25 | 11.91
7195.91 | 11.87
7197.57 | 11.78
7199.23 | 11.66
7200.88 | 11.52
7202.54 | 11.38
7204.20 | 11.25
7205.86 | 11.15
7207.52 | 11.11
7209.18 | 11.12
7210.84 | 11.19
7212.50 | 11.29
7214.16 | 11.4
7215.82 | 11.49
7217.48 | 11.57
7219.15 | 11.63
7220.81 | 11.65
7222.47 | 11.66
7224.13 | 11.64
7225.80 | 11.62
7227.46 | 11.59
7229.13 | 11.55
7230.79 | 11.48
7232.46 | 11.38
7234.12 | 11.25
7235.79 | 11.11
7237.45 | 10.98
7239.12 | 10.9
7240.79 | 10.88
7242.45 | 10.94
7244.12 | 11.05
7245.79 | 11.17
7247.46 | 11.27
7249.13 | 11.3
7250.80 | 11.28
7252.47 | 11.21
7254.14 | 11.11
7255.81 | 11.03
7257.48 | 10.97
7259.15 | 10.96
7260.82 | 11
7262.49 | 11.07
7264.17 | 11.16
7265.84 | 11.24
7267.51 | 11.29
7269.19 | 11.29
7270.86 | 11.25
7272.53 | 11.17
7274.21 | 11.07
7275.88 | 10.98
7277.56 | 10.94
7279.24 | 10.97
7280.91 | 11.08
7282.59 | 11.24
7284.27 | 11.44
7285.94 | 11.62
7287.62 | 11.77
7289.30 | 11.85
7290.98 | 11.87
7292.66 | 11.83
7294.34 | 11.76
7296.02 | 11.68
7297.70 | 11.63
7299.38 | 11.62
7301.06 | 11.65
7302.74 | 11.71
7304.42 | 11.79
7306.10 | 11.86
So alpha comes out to 11.3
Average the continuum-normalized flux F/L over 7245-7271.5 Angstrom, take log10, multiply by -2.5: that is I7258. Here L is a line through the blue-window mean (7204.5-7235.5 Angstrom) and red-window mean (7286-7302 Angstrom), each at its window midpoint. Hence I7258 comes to 0.040 mag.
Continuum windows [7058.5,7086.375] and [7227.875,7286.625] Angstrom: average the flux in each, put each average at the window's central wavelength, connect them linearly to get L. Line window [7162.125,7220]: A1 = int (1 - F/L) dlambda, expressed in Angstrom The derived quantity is -2.11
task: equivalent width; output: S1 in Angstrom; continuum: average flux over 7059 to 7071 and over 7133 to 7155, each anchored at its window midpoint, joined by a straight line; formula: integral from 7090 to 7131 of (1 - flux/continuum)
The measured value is 0.94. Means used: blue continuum 10.9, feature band 11.1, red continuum 11.7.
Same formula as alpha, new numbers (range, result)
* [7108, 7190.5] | 11.4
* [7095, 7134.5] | 11.1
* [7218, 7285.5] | 11.2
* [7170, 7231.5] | 11.5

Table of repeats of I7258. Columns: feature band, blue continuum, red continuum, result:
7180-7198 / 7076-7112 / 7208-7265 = -0.05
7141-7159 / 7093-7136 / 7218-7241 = -0.04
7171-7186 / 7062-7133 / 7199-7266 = -0.03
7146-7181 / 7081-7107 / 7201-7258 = -0.02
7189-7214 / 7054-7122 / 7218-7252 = -0.02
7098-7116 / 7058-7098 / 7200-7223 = 0.02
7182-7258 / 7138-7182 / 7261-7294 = 0.00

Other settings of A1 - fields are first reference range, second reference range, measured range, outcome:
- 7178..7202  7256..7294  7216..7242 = 0.2 Angstrom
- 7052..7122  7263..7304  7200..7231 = -0.4 Angstrom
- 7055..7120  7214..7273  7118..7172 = -1.7 Angstrom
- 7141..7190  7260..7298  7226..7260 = 0.7 Angstrom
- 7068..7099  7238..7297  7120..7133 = -0.1 Angstrom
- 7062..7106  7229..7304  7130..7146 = -0.7 Angstrom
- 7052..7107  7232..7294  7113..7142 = -0.6 Angstrom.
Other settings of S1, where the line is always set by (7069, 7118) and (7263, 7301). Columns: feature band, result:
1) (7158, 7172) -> -0.3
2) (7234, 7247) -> 0.3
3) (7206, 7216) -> 0.0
